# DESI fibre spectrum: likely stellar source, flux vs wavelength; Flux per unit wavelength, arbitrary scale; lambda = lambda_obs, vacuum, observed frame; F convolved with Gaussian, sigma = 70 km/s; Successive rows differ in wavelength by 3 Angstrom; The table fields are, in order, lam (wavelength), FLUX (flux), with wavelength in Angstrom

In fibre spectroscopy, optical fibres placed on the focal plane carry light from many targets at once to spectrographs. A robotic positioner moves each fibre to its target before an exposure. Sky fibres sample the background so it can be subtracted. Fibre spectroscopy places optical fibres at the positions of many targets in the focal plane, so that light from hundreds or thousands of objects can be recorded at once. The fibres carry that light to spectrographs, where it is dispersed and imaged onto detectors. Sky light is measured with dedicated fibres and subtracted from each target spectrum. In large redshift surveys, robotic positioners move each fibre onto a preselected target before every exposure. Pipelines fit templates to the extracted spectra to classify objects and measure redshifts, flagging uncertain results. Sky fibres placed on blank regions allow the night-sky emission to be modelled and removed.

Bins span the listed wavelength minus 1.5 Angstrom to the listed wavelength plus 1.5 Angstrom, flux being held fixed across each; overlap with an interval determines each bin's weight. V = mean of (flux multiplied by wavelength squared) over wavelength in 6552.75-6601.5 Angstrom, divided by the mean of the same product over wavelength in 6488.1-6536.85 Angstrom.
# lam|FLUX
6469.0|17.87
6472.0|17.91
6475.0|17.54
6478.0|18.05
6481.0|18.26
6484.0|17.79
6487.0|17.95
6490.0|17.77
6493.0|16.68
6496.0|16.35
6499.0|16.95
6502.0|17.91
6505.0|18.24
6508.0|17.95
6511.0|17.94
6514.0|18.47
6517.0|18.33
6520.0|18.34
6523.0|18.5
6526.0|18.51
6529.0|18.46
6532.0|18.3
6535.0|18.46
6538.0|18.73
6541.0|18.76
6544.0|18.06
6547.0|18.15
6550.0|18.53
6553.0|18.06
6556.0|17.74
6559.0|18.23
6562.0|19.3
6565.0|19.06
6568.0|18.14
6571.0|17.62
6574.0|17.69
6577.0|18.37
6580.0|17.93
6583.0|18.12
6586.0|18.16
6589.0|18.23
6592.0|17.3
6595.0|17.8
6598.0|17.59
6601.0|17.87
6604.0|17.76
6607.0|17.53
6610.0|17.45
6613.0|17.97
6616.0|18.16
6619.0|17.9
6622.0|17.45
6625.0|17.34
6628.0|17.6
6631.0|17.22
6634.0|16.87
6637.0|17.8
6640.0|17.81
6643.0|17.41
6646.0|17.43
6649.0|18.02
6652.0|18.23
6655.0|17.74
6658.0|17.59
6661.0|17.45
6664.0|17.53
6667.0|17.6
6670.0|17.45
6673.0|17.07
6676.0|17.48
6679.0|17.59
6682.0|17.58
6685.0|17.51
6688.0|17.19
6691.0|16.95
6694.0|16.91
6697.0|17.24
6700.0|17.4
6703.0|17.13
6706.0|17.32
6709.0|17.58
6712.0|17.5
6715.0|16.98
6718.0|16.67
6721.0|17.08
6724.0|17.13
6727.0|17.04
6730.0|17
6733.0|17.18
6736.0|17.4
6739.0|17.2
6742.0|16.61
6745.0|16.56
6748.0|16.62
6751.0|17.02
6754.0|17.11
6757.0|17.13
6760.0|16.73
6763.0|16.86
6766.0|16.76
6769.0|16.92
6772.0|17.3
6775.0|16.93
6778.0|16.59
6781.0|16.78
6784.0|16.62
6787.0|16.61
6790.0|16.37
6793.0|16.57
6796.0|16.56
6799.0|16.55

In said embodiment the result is 1.03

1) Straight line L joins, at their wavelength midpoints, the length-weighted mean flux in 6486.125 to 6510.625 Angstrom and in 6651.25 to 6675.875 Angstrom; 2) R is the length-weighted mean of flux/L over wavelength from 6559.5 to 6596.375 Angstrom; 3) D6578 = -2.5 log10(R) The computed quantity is -0.04 mag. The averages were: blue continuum 17.5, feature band 18.1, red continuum 17.6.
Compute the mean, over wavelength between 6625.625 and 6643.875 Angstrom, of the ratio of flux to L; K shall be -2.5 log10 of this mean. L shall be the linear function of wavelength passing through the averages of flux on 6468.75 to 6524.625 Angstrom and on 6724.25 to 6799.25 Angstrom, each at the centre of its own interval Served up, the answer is -0.008 mag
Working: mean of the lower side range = 17.8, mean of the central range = 17.4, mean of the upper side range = 16.9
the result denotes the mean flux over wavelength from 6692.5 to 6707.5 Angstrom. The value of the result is 17.2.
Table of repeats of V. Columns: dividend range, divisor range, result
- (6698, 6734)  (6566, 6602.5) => 1.00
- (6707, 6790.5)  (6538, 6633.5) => 0.99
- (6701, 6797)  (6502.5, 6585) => 0.98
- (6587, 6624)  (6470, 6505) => 1.05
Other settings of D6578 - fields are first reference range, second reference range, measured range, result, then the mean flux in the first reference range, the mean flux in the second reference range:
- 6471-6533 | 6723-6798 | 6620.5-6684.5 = -0.01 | 17.9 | 16.9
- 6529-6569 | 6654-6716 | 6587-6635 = 0.02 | 18.4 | 17.4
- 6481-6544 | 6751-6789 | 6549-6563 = -0.03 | 18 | 16.9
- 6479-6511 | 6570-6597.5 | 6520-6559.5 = -0.04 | 17.6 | 17.9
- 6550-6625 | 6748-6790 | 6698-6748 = 0.00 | 18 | 16.8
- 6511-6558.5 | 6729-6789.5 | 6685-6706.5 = 0.01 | 18.3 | 16.9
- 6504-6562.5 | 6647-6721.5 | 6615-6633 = 0.01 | 18.3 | 17.4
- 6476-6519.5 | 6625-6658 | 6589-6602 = 0.00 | 17.8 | 17.6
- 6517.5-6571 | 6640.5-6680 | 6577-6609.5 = 0.01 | 18.4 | 17.6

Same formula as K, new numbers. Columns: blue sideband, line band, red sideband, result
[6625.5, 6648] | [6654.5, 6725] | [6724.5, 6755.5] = -0.006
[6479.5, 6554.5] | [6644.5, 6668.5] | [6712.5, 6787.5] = -0.020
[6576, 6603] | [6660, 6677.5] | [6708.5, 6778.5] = 0.001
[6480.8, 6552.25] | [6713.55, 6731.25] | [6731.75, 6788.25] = 0.006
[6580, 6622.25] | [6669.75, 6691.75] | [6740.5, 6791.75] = -0.002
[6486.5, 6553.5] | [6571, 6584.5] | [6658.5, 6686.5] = -0.009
